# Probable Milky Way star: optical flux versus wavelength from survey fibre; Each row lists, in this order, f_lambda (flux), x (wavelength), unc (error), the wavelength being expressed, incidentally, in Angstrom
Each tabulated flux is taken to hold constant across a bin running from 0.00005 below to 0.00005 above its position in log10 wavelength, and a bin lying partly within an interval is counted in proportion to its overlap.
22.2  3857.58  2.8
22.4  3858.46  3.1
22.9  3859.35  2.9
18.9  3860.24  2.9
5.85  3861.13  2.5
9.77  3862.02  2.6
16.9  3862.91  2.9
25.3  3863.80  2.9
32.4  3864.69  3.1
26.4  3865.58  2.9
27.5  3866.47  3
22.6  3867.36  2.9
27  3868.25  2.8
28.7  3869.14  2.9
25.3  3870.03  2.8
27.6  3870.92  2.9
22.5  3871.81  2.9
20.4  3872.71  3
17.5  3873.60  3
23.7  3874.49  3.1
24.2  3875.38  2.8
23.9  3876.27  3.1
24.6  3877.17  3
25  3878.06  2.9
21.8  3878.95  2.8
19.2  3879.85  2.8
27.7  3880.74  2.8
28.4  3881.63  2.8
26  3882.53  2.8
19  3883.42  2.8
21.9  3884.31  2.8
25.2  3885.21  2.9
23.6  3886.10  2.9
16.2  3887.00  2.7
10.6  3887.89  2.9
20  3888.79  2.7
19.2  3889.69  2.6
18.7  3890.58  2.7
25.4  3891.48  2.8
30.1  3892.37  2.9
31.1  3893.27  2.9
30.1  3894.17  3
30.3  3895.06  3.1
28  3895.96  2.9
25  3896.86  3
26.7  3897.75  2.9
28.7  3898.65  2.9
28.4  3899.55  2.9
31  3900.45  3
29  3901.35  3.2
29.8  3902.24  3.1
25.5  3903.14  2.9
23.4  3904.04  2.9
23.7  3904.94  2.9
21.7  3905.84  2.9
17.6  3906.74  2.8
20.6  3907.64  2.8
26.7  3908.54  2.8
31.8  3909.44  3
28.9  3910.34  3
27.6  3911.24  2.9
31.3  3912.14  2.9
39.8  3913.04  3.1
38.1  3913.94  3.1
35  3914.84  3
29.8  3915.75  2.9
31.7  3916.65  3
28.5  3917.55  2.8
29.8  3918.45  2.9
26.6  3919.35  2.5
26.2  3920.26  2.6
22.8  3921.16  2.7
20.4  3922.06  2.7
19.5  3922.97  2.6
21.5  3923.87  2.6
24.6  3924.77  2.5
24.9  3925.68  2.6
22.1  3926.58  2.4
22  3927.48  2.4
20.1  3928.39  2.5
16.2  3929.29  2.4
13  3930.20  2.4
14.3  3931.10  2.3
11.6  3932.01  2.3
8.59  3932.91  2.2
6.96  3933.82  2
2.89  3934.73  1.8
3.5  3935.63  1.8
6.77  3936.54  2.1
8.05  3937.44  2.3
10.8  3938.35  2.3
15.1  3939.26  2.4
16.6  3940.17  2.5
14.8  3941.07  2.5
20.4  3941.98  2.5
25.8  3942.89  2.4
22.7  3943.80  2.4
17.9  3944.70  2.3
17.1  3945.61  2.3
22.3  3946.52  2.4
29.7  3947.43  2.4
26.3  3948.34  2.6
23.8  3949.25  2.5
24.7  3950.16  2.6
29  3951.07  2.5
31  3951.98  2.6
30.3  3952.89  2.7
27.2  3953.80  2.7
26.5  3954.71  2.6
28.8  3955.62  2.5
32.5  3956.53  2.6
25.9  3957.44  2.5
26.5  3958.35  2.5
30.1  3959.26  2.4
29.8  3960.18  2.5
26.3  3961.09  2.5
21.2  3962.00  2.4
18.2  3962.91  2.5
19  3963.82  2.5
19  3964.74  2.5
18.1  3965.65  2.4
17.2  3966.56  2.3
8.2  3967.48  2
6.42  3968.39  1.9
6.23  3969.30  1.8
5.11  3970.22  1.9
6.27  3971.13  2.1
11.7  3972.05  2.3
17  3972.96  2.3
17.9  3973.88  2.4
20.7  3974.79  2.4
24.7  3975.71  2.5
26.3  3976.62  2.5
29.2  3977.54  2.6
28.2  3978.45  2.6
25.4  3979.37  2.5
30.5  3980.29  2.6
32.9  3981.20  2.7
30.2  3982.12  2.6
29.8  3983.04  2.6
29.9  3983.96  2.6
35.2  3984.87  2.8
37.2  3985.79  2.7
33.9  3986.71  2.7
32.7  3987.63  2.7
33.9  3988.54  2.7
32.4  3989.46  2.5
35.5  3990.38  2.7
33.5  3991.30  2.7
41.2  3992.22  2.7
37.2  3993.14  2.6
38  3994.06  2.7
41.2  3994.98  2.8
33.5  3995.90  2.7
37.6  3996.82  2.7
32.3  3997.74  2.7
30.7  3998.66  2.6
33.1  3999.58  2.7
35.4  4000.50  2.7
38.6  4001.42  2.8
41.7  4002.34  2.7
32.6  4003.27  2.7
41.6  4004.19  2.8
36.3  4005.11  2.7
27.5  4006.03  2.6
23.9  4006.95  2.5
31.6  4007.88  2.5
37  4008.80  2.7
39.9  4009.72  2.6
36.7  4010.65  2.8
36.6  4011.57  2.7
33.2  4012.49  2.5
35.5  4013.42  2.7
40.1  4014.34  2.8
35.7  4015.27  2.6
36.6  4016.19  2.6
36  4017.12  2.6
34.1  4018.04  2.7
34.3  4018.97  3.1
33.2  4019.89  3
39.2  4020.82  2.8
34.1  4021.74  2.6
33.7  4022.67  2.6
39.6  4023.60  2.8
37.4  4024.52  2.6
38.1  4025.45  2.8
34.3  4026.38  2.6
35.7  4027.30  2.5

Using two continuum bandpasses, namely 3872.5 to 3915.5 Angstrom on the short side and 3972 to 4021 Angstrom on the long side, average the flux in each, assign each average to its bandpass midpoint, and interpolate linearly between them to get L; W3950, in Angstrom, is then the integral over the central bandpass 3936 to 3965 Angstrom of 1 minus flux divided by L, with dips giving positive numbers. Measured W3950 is 6.9 Angstrom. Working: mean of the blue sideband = 25.5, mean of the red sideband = 32.9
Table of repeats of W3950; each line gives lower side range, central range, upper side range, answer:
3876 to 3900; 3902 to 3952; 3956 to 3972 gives -1.2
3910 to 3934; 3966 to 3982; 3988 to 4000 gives 6.8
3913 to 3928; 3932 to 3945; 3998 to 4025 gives 7.2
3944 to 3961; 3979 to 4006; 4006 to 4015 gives -2.1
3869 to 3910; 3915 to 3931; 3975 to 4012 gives 2.2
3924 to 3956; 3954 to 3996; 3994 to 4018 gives 3.2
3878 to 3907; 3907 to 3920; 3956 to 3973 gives -4.3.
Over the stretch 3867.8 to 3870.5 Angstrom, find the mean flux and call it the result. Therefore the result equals 27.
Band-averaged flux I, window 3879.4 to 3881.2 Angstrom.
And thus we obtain 23.5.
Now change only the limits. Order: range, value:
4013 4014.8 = 37.9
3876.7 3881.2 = 23.7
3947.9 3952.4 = 26.9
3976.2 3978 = 27.8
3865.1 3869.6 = 26.5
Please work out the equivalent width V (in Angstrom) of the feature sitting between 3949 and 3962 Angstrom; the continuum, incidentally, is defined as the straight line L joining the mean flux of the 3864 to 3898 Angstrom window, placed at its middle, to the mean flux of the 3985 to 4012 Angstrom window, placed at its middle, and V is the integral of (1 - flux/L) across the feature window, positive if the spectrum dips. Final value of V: 1.4 Angstrom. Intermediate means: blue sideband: 24.3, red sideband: 35.3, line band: 27.9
